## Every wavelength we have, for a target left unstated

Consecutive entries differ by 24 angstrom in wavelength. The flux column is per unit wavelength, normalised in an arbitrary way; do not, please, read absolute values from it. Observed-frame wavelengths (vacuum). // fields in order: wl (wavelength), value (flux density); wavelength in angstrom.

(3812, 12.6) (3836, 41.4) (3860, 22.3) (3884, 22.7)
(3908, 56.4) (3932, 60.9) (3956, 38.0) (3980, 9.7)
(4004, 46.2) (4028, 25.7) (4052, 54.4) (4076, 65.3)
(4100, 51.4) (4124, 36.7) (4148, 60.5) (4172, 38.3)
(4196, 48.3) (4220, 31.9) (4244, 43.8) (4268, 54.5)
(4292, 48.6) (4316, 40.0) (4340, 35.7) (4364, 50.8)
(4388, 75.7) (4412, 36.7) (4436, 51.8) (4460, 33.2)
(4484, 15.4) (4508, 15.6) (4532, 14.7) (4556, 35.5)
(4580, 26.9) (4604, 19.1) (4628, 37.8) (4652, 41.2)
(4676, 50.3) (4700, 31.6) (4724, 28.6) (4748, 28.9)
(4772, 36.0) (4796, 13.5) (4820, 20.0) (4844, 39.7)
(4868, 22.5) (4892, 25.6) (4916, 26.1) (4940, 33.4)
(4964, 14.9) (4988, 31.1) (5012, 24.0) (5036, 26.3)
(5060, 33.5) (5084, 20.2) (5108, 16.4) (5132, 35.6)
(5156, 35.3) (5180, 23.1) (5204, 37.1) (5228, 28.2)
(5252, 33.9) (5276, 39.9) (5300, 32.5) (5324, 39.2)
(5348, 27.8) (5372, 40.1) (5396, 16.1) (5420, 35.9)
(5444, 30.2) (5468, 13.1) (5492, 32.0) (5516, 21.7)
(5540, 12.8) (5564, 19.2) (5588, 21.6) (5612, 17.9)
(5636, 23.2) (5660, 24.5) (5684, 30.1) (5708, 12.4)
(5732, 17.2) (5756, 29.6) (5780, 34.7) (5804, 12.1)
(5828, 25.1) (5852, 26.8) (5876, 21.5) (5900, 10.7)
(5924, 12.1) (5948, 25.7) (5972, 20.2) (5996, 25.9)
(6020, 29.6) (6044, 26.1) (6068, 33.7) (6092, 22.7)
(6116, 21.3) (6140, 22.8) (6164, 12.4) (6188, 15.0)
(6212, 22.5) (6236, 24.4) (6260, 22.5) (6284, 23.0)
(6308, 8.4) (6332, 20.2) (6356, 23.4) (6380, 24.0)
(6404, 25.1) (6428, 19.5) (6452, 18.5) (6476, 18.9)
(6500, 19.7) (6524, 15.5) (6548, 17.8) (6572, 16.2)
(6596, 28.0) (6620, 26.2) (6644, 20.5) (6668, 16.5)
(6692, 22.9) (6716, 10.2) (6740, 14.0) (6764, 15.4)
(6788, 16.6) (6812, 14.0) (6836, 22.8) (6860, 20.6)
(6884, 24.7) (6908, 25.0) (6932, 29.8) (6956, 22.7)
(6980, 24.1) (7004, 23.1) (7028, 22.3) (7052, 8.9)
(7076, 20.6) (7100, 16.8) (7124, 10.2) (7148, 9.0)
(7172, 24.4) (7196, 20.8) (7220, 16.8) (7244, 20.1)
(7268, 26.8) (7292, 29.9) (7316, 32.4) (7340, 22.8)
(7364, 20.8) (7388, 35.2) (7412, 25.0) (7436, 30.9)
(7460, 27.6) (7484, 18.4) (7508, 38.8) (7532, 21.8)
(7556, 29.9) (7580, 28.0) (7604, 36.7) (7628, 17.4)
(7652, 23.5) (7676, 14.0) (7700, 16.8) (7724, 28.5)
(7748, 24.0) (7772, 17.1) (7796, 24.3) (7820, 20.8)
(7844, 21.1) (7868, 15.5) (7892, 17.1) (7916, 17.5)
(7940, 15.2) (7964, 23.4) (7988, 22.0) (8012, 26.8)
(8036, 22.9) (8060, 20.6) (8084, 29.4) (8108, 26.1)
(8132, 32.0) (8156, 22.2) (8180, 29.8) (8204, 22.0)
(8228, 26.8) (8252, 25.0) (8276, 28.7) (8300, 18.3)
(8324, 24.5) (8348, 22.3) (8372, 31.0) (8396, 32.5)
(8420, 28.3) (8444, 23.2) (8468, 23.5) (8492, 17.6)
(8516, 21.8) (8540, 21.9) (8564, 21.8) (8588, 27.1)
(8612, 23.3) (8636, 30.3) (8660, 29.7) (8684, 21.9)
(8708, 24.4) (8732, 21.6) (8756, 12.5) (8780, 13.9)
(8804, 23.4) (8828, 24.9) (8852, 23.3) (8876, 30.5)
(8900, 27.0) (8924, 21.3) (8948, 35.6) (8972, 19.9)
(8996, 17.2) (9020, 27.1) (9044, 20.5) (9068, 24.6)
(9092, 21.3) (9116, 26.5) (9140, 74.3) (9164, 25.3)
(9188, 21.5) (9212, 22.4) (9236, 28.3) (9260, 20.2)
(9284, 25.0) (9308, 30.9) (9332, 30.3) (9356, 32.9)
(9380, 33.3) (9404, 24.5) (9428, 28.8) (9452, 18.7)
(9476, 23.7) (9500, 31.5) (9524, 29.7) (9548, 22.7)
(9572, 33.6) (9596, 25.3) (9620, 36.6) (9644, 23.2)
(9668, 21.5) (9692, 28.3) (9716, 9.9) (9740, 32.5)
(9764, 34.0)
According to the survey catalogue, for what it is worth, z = 1.453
